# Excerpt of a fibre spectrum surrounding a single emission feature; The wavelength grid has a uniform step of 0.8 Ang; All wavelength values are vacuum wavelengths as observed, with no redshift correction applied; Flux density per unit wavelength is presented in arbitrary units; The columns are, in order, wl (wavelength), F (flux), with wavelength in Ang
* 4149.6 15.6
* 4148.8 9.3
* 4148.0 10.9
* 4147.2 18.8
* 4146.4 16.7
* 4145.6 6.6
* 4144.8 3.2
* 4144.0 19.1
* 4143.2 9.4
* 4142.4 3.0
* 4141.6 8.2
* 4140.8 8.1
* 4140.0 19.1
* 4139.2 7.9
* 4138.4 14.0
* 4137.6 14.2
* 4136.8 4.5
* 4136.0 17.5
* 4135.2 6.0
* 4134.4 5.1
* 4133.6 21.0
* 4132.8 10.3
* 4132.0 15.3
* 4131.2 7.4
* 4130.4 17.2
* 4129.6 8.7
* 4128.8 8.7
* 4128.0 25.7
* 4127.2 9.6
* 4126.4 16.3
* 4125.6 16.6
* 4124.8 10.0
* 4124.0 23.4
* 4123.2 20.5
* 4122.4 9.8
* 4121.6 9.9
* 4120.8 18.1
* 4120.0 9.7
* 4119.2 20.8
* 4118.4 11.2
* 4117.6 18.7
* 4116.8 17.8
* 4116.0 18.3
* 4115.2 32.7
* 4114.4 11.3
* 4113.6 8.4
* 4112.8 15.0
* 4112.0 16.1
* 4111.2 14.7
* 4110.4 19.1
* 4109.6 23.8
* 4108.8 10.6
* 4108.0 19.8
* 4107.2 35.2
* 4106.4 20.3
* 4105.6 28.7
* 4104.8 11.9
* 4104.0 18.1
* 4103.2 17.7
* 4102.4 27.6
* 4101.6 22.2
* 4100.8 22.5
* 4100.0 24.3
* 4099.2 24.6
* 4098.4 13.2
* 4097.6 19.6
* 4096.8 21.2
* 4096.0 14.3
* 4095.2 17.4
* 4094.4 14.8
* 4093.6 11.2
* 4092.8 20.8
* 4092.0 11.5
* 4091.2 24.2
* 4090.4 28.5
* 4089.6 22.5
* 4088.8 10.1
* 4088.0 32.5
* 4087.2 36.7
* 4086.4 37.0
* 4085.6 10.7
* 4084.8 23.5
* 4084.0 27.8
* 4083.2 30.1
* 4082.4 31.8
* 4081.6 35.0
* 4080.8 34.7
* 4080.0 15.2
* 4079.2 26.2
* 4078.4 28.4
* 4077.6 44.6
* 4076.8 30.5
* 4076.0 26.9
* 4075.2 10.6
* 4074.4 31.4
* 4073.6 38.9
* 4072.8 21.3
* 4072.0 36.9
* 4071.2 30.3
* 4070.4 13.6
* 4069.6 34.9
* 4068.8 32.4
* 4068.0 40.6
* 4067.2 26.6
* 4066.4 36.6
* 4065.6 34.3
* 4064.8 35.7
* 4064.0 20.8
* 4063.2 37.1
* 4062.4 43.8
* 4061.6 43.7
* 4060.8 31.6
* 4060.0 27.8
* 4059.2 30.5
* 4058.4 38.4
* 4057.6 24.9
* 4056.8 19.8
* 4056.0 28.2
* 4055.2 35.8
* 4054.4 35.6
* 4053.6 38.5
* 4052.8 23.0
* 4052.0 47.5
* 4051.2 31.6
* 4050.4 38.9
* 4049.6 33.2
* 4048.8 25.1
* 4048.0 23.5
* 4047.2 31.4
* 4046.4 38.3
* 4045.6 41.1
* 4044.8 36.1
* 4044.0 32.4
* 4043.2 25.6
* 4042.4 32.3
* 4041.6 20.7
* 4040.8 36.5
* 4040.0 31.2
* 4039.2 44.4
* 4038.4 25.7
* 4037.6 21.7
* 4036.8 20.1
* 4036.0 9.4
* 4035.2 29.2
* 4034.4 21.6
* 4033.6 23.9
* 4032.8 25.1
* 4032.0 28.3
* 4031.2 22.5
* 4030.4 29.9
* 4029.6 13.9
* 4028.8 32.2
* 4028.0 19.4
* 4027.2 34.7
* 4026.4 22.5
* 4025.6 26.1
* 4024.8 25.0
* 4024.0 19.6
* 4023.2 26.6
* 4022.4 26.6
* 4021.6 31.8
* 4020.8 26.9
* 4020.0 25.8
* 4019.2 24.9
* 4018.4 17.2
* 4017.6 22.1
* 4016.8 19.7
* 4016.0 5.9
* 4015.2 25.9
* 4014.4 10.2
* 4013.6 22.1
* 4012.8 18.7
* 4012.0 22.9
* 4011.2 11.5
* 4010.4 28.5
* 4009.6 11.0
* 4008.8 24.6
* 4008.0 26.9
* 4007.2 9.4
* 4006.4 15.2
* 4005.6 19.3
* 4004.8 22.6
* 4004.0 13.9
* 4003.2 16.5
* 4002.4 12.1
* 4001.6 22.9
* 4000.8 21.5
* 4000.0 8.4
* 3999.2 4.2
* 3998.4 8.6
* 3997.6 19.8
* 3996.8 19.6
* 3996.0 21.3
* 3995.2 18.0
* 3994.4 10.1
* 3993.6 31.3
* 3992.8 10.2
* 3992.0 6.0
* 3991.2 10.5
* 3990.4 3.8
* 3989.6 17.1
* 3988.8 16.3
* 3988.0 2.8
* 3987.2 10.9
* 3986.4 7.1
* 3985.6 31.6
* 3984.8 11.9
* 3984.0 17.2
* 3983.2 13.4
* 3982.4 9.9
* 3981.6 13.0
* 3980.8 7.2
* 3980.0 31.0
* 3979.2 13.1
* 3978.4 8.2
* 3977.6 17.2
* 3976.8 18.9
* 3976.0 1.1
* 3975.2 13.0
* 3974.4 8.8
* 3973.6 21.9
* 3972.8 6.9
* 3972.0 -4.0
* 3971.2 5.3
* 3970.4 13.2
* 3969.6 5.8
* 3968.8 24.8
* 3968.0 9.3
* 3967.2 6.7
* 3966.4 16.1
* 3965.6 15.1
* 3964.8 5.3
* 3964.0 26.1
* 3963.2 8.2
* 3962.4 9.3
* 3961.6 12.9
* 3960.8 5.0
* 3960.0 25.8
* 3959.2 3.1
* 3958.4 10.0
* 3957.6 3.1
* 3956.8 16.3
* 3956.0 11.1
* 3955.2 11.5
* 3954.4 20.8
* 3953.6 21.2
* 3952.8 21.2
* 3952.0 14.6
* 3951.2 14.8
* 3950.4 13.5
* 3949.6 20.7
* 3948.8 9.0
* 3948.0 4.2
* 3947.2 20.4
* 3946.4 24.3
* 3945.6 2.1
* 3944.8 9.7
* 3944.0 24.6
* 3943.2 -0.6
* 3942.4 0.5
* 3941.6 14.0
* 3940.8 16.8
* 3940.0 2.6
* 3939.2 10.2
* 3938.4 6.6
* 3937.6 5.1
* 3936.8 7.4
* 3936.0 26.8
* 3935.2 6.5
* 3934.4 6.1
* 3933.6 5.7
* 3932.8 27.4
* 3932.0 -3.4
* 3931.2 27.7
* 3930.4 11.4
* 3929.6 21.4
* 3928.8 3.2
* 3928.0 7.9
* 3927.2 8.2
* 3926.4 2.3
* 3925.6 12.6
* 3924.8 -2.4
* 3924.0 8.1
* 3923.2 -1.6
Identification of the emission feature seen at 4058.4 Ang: Mg II 2798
